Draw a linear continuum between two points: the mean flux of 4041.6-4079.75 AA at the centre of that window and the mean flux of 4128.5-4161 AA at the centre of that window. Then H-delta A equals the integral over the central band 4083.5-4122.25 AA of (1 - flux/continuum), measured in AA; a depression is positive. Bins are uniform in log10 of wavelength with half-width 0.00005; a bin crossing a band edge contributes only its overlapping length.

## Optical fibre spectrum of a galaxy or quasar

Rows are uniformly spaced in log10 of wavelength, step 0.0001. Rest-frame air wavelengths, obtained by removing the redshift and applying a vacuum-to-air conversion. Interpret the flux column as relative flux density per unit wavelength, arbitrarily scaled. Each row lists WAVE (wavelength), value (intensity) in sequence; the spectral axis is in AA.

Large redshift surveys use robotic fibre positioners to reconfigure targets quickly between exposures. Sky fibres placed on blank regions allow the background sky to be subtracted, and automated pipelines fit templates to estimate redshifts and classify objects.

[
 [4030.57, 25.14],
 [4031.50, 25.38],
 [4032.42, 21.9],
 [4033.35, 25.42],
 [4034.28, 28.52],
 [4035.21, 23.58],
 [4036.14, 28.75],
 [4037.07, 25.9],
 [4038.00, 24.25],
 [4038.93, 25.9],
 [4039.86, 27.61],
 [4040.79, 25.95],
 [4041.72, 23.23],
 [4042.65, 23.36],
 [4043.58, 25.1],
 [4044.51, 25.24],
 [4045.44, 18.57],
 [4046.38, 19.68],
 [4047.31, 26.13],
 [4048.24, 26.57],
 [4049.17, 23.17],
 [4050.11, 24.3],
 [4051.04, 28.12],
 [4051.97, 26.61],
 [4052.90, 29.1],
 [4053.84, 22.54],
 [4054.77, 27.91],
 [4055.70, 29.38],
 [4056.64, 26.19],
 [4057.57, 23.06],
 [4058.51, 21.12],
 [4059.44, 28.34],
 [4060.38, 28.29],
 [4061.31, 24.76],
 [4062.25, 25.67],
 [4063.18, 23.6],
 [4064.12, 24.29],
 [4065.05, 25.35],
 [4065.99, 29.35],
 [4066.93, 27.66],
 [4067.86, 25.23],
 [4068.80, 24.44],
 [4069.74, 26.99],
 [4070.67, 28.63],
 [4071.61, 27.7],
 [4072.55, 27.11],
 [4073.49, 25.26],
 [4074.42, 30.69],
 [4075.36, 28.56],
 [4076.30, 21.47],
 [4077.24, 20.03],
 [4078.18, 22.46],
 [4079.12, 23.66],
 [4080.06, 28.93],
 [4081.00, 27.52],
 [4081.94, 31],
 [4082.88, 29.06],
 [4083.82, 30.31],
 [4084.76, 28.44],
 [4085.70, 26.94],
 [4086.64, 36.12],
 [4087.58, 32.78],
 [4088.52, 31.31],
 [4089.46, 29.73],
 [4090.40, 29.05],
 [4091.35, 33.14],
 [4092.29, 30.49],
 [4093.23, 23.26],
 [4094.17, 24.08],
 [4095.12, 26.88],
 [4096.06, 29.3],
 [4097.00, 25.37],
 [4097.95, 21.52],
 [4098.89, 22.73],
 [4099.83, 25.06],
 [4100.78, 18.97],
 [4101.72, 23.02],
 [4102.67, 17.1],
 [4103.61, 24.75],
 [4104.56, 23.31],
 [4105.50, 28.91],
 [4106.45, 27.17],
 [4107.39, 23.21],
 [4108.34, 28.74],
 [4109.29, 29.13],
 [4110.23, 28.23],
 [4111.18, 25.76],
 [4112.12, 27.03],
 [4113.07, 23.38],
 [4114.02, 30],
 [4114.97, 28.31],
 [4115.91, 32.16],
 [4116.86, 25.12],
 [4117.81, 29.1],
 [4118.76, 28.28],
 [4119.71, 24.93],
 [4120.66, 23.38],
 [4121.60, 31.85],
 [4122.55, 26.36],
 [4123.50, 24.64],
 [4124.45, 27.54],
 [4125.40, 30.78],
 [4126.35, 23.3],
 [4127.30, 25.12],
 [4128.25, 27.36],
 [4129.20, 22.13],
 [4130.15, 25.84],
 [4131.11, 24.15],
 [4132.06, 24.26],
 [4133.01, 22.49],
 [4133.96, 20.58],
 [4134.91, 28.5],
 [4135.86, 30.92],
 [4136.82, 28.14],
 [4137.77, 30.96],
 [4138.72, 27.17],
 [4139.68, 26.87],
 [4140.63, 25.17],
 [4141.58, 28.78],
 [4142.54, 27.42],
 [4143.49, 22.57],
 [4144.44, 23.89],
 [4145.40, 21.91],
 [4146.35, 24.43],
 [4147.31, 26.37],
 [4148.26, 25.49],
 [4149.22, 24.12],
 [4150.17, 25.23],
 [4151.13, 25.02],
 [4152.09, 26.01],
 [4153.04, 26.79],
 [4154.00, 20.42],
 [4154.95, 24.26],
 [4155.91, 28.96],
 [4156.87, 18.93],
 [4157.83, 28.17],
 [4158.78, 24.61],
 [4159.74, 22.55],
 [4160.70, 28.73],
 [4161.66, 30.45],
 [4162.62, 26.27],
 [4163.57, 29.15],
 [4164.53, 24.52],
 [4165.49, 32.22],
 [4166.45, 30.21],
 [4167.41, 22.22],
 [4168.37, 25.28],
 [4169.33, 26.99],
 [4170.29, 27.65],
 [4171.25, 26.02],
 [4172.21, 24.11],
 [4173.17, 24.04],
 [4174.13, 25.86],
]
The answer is -2.5 AA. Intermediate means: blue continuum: 25.4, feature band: 27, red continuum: 25.3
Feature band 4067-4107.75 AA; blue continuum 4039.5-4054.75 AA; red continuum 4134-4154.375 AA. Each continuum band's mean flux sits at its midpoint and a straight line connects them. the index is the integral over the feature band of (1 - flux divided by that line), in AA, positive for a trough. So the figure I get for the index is -2.1 AA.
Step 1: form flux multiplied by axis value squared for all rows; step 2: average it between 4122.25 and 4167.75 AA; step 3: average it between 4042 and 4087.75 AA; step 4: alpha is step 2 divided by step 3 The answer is 1.03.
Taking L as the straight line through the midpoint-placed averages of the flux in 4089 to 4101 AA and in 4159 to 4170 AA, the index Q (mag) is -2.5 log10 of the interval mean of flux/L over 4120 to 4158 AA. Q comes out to 0.05 mag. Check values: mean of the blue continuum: 26.3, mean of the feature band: 25.6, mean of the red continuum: 27.1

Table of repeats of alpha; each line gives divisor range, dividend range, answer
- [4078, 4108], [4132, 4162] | 0.98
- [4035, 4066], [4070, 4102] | 1.09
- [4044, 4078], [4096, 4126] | 1.04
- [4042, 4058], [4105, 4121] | 1.12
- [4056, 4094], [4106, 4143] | 1.01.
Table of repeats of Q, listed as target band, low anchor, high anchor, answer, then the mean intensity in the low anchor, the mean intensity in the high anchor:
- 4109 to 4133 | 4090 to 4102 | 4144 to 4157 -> -0.063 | 25.6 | 24.6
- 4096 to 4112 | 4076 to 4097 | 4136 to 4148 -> 0.111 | 28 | 26.3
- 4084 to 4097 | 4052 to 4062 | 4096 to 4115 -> -0.152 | 26.1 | 25.1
